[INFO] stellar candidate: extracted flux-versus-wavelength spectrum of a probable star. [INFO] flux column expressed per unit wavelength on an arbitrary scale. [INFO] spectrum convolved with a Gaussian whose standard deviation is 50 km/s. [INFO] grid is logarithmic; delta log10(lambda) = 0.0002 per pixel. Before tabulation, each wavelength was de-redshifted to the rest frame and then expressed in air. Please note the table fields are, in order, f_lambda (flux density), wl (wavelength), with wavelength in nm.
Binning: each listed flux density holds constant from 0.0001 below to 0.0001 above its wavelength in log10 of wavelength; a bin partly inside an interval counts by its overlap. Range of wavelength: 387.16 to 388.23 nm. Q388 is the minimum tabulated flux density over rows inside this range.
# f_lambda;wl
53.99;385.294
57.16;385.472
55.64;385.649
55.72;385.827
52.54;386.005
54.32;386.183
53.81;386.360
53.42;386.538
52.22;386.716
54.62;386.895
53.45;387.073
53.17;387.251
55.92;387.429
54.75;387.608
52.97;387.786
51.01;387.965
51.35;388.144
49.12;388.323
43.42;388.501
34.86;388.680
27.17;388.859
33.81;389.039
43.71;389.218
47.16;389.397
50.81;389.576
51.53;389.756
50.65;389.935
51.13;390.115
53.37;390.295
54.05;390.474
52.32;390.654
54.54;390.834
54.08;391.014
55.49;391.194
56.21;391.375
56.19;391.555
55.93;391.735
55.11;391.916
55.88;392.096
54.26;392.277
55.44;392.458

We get 51.01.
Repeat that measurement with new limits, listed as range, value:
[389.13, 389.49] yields 43.71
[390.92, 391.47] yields 54.08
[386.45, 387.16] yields 52.22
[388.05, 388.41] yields 49.12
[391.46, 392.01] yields 55.11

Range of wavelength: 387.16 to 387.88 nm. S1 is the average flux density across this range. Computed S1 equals 54.2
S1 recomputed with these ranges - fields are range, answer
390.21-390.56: 53.8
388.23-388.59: 46.4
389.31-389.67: 49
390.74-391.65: 55.3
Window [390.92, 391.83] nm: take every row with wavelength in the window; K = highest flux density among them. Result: 56.21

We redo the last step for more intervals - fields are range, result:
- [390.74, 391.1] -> 54.54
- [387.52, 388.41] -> 54.75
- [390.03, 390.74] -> 54.05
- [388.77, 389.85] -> 51.53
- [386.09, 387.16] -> 54.62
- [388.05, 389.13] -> 51.35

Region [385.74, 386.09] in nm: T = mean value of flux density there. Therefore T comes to 54.1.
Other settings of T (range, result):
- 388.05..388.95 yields 41.2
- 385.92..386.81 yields 53.3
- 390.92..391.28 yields 54.8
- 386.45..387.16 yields 53.4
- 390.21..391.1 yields 53.7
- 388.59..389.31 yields 34.9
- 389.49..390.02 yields 51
